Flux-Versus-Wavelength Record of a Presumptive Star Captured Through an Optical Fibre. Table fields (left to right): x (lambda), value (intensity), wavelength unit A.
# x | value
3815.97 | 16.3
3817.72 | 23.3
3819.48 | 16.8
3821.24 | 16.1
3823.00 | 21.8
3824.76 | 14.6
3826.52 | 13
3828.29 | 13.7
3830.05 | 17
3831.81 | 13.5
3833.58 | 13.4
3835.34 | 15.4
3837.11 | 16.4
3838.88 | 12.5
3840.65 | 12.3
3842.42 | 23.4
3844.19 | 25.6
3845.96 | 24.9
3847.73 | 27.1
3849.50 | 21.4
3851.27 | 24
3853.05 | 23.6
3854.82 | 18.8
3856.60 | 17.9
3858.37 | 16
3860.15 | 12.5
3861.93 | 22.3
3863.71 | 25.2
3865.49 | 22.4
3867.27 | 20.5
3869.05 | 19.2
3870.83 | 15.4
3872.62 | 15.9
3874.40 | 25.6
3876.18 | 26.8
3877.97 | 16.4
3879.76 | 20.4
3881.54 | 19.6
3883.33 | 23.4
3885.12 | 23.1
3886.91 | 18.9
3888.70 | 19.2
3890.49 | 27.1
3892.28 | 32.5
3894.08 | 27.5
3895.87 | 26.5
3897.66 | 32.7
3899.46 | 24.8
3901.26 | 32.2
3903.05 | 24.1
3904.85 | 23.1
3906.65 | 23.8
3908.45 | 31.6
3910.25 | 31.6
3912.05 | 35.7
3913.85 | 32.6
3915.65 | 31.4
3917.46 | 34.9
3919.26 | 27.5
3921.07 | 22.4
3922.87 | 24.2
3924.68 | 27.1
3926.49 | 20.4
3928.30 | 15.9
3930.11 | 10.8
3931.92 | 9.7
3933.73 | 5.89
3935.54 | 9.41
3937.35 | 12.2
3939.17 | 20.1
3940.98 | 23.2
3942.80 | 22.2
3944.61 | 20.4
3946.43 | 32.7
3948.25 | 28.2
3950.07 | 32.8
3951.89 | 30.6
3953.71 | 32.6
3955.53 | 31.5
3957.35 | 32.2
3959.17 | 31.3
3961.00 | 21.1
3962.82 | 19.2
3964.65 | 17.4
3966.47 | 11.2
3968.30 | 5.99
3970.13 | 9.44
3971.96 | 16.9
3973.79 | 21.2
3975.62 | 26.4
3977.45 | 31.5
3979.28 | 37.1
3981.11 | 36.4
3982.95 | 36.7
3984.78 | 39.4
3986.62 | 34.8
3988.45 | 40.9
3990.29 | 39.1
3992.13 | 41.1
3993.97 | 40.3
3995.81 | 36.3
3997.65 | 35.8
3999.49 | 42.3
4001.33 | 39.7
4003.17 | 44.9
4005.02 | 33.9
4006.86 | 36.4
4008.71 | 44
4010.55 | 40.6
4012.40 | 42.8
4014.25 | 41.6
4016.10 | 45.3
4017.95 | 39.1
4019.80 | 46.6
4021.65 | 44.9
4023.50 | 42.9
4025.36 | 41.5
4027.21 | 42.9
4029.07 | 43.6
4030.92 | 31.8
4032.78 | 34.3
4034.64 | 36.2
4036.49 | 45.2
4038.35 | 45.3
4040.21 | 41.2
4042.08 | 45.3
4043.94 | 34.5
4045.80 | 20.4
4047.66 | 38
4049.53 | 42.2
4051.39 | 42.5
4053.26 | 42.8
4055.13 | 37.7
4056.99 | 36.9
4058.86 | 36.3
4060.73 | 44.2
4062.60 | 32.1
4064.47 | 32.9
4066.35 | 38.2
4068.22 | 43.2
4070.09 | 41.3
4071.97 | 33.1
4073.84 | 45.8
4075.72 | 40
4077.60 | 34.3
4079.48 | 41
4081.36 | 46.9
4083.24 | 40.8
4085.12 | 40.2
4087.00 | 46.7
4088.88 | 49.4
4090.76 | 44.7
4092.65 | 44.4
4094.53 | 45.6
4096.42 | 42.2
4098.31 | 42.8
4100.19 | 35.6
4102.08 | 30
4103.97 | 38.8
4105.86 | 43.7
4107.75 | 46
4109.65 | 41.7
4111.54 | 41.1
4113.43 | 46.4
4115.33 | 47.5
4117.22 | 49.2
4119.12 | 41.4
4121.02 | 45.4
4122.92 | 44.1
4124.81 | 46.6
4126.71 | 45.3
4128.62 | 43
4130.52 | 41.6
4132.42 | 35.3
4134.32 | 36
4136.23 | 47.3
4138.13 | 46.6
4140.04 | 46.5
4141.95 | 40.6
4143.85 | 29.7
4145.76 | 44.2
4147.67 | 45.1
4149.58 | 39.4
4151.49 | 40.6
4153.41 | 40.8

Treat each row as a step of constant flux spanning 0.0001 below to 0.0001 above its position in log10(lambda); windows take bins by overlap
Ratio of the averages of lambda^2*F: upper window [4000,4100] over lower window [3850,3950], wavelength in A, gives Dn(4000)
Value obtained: 1.92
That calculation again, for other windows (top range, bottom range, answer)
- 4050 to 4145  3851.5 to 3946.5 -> 2.03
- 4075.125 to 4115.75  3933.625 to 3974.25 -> 2.11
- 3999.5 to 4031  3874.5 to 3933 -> 1.77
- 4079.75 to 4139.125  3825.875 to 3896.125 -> 2.41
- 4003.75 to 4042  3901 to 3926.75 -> 1.54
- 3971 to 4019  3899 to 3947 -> 1.66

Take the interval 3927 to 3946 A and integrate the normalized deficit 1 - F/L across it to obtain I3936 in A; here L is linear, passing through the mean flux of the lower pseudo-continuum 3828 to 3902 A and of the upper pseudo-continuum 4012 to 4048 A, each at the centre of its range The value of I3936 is 9.0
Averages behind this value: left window 21.2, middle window 15.5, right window 40.2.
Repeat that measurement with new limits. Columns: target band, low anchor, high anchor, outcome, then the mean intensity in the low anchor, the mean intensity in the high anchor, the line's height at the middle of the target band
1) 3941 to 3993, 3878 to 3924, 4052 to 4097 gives 7.06 A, 26.6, 40.9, 32.1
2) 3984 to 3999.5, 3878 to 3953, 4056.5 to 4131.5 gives -3.43 A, 24.1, 41.8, 31.7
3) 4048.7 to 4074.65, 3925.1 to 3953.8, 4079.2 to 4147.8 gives -2.27 A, 20.2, 42.8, 36.1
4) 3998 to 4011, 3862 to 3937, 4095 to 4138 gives -3.00 A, 23.3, 42.4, 32.5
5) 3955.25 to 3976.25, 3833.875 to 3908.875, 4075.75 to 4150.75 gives 7.03 A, 22.1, 42.5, 30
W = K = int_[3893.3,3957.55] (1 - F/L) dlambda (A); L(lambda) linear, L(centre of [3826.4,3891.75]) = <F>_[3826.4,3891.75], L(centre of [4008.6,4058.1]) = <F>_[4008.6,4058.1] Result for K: 5.2 A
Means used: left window 19.7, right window 40.3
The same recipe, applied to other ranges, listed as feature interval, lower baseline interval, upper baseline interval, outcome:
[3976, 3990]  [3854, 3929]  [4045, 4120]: -1.89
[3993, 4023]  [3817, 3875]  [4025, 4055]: -4.30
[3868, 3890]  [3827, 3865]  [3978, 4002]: 2.73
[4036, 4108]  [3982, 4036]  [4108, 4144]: 2.66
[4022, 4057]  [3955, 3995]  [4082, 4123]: -3.62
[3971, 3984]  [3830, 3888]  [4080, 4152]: 0.39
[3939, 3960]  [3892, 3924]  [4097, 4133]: 2.08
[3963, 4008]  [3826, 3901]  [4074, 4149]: 0.62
